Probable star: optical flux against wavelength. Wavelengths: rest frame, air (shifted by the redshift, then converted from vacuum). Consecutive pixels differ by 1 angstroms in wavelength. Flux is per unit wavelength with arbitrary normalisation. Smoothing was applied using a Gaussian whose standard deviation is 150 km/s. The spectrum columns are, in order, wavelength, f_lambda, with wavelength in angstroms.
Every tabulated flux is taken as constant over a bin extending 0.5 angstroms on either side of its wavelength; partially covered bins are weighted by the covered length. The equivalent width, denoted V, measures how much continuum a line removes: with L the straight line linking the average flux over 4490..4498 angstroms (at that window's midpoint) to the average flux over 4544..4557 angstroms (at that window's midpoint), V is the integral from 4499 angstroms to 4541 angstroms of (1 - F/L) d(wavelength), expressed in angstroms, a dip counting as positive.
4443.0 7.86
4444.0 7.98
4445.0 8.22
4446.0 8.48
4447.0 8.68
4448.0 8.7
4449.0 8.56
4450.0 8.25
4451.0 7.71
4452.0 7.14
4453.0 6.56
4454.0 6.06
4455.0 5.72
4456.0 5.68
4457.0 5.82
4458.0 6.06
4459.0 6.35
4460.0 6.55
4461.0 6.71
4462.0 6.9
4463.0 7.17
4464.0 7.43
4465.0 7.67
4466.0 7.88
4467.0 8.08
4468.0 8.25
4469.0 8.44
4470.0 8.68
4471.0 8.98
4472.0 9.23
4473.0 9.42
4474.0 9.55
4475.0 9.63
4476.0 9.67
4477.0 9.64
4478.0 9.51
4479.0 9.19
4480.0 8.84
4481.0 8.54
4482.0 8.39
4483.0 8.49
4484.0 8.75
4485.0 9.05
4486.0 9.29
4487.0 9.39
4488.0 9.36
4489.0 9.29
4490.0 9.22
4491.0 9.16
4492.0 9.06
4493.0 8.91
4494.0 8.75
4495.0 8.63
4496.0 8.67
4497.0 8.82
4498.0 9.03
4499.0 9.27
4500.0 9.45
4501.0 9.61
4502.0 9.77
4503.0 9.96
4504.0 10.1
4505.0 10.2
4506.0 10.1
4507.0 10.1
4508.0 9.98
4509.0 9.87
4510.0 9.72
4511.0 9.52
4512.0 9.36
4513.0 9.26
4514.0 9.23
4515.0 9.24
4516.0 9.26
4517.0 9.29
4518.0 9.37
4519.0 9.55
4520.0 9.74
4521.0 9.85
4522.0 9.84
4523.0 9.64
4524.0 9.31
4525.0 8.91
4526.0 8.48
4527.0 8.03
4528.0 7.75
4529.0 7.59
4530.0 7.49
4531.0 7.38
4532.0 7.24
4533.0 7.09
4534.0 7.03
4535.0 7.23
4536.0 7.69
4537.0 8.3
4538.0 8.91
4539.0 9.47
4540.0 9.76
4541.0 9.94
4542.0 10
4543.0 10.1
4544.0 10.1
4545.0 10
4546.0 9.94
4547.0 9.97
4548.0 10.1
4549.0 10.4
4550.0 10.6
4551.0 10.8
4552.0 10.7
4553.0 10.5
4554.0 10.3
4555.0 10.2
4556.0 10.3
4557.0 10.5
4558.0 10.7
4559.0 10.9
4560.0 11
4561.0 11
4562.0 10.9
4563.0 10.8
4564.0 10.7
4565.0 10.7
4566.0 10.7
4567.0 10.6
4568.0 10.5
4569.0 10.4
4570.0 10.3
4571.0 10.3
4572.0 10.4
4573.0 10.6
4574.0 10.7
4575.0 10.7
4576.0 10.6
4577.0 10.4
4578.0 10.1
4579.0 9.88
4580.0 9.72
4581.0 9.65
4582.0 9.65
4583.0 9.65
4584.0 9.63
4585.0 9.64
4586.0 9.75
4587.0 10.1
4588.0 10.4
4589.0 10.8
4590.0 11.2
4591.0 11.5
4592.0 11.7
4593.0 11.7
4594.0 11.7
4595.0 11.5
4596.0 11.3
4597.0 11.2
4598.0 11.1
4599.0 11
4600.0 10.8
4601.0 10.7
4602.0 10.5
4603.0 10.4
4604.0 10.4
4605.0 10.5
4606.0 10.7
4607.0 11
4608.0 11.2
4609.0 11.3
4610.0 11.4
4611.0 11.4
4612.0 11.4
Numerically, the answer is 2.14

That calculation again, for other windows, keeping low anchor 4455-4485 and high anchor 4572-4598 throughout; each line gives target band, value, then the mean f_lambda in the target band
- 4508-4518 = -0.5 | 9.44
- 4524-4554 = 1.7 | 9.04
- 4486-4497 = -0.6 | 9.04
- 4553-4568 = -0.9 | 10.7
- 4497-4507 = -1.0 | 9.69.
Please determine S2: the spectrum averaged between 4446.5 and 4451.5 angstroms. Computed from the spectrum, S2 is 8.38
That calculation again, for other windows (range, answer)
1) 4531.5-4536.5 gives 7.26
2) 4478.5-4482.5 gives 8.74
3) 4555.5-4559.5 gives 10.6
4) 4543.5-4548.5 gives 10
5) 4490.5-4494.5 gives 8.97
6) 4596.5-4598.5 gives 11.1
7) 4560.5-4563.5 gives 10.9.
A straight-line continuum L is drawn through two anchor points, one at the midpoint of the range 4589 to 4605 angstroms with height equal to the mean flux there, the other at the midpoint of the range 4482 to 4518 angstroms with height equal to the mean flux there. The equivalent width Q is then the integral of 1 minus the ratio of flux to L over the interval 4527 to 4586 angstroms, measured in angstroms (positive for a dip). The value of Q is 3.3 angstroms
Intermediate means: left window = 9.33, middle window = 9.78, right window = 11.1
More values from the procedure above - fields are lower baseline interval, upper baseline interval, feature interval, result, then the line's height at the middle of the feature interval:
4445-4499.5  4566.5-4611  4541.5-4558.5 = -0.8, 9.85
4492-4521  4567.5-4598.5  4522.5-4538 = 2.9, 9.79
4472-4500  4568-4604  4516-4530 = 1.0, 9.64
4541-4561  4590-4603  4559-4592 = 1.2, 10.8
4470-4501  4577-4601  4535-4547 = 0.6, 9.9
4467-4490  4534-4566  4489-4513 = -0.2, 9.36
